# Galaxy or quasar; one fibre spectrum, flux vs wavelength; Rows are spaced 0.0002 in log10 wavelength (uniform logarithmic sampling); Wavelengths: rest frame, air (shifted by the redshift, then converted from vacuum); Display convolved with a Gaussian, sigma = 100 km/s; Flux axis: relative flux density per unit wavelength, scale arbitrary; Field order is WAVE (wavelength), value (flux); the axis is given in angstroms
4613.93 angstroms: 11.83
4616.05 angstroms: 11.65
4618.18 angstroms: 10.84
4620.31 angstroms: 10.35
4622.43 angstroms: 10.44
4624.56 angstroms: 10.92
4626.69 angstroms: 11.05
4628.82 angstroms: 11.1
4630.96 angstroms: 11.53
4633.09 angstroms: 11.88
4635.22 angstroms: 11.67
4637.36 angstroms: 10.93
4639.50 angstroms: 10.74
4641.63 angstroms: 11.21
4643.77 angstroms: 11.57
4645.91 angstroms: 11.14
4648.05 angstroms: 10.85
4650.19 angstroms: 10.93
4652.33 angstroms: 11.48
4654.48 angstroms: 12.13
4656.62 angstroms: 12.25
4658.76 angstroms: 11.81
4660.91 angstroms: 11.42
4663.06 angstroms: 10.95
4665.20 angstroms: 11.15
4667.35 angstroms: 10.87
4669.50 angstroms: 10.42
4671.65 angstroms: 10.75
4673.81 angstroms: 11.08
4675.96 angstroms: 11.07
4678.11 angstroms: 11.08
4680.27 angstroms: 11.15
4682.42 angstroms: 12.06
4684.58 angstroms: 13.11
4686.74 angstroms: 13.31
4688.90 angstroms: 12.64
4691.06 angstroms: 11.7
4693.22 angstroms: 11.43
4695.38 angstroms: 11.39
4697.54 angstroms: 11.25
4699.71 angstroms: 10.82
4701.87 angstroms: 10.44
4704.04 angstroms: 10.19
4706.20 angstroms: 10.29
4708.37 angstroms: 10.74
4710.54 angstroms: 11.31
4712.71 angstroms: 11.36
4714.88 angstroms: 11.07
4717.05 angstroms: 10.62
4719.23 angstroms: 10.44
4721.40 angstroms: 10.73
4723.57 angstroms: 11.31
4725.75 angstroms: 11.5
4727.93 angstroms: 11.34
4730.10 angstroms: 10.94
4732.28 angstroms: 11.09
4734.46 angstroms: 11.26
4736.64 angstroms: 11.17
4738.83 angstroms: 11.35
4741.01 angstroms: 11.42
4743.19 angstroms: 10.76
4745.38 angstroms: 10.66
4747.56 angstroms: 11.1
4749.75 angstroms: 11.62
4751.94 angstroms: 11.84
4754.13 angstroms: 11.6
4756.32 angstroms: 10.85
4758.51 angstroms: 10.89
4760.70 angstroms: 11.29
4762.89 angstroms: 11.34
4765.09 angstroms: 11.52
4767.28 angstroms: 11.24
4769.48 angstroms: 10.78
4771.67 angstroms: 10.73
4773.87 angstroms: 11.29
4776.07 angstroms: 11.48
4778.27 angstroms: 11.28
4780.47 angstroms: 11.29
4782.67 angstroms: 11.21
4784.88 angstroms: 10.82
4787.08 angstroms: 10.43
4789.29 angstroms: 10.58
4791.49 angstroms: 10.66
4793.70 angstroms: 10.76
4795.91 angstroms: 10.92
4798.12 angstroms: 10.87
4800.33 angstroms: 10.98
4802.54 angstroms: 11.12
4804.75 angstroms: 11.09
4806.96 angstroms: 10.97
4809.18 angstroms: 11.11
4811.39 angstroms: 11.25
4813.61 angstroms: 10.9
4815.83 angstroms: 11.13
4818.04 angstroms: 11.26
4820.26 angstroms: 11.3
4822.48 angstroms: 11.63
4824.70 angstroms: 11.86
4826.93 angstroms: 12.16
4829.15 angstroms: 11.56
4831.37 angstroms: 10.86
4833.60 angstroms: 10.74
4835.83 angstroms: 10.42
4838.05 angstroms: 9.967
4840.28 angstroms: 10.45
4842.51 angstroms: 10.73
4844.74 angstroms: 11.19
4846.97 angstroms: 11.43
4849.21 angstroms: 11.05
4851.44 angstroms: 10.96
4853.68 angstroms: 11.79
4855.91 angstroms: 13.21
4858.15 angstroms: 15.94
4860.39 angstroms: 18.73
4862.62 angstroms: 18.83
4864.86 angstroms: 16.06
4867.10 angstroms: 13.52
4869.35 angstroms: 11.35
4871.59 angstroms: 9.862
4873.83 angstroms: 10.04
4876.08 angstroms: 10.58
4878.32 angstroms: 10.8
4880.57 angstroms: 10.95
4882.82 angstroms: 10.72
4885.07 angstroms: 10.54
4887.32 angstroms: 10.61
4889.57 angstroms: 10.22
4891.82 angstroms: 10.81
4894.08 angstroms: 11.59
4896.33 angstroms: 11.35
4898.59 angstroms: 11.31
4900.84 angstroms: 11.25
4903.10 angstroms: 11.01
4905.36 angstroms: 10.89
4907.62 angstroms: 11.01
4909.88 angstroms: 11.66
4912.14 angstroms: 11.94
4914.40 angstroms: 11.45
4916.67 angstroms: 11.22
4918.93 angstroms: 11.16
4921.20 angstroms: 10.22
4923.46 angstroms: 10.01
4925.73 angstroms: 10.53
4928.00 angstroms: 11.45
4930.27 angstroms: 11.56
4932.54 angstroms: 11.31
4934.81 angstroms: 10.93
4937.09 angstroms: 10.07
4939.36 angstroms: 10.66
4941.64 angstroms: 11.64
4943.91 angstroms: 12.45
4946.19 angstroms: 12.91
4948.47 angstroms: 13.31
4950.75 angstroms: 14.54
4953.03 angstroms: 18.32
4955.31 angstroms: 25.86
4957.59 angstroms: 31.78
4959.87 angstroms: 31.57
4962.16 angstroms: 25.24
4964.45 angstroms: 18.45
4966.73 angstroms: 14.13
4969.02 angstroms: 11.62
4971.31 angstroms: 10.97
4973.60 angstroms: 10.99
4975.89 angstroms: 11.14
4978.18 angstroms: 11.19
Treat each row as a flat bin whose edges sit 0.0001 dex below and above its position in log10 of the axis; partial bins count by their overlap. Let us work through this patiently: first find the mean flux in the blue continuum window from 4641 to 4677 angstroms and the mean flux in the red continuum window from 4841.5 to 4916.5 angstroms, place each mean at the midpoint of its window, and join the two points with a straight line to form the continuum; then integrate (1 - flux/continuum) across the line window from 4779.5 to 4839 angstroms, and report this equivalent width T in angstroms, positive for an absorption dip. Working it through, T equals 3.4 angstroms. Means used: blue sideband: 11.2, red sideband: 11.9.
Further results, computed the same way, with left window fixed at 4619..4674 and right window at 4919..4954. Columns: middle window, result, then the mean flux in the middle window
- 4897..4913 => 0.77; 11.3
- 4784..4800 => 1.15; 10.7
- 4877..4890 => 1.25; 10.7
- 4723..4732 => 0.11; 11.3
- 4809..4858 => 1.46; 11.3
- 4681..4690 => -1.14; 12.7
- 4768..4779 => 0.38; 11.1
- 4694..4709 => 0.76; 10.7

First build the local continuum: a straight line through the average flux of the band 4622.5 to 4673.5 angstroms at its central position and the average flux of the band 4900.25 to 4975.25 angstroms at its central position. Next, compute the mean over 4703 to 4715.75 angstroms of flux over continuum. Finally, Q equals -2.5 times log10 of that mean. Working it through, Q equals 0.10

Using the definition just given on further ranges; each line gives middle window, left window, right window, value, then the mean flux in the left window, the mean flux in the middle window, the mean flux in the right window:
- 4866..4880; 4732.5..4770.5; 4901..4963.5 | 0.20 mag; 11.2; 11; 14.2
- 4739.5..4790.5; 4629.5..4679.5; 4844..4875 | 0.11 mag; 11.3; 11.1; 13.2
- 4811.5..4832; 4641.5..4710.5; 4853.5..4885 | 0.11 mag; 11.3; 11.4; 13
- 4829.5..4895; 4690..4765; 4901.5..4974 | 0.10 mag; 11.1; 11.9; 14.1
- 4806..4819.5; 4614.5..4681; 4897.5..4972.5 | 0.16 mag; 11.2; 11.1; 14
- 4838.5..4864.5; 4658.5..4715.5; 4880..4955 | -0.14 mag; 11.3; 13.1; 11.7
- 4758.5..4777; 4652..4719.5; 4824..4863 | 0.06 mag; 11.3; 11.2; 12.2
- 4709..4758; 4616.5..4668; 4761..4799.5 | -0.01 mag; 11.2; 11.1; 11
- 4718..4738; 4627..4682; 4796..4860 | 0.02 mag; 11.3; 11.1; 11.4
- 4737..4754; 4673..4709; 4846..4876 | 0.07 mag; 11.4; 11.3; 13.2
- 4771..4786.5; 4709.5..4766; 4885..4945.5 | 0.00 mag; 11.2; 11.1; 11.1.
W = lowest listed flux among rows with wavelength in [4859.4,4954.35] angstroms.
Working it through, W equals 9.862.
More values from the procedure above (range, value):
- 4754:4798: 10.43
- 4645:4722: 10.19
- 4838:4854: 9.967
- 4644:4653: 10.85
